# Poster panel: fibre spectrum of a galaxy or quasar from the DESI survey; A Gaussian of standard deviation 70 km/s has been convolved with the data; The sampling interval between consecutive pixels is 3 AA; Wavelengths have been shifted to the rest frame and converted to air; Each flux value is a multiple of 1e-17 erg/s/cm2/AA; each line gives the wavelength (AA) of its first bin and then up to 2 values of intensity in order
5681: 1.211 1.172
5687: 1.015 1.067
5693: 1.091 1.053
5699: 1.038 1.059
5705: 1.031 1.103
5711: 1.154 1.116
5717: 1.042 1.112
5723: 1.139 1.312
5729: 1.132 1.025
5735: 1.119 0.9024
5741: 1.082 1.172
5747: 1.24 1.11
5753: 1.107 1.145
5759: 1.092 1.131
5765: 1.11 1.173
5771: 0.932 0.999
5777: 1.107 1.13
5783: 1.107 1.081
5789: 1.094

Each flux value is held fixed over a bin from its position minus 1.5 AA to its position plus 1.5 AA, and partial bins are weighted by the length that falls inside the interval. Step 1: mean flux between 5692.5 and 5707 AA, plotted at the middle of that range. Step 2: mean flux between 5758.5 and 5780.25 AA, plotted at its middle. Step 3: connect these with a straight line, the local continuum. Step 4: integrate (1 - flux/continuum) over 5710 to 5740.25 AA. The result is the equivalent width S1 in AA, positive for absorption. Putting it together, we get -1.15 AA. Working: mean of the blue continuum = 1.05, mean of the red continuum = 1.08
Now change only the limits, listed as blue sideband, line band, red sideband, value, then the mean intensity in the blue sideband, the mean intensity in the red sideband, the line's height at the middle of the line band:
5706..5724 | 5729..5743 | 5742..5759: 1.0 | 1.11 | 1.15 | 1.13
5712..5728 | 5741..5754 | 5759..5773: -0.5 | 1.14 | 1.08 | 1.11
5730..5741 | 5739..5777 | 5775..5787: -1.4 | 1.03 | 1.1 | 1.07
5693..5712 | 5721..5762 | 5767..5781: -2.1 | 1.07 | 1.06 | 1.07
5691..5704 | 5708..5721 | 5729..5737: -0.5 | 1.06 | 1.07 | 1.07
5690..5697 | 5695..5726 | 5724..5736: 0.3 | 1.07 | 1.15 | 1.11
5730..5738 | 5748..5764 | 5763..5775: -1.0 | 1.04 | 1.06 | 1.05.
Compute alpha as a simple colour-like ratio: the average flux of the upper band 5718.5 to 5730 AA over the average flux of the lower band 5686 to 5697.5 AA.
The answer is 1.1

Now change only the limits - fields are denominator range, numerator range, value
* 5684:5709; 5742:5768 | 1.07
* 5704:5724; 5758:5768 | 1.02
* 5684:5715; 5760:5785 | 1.01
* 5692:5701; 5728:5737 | 1.02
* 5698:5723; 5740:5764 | 1.05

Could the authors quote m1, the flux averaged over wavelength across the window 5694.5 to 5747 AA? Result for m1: 1.1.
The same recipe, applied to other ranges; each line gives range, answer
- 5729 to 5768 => 1.11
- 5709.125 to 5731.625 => 1.14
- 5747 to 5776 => 1.1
